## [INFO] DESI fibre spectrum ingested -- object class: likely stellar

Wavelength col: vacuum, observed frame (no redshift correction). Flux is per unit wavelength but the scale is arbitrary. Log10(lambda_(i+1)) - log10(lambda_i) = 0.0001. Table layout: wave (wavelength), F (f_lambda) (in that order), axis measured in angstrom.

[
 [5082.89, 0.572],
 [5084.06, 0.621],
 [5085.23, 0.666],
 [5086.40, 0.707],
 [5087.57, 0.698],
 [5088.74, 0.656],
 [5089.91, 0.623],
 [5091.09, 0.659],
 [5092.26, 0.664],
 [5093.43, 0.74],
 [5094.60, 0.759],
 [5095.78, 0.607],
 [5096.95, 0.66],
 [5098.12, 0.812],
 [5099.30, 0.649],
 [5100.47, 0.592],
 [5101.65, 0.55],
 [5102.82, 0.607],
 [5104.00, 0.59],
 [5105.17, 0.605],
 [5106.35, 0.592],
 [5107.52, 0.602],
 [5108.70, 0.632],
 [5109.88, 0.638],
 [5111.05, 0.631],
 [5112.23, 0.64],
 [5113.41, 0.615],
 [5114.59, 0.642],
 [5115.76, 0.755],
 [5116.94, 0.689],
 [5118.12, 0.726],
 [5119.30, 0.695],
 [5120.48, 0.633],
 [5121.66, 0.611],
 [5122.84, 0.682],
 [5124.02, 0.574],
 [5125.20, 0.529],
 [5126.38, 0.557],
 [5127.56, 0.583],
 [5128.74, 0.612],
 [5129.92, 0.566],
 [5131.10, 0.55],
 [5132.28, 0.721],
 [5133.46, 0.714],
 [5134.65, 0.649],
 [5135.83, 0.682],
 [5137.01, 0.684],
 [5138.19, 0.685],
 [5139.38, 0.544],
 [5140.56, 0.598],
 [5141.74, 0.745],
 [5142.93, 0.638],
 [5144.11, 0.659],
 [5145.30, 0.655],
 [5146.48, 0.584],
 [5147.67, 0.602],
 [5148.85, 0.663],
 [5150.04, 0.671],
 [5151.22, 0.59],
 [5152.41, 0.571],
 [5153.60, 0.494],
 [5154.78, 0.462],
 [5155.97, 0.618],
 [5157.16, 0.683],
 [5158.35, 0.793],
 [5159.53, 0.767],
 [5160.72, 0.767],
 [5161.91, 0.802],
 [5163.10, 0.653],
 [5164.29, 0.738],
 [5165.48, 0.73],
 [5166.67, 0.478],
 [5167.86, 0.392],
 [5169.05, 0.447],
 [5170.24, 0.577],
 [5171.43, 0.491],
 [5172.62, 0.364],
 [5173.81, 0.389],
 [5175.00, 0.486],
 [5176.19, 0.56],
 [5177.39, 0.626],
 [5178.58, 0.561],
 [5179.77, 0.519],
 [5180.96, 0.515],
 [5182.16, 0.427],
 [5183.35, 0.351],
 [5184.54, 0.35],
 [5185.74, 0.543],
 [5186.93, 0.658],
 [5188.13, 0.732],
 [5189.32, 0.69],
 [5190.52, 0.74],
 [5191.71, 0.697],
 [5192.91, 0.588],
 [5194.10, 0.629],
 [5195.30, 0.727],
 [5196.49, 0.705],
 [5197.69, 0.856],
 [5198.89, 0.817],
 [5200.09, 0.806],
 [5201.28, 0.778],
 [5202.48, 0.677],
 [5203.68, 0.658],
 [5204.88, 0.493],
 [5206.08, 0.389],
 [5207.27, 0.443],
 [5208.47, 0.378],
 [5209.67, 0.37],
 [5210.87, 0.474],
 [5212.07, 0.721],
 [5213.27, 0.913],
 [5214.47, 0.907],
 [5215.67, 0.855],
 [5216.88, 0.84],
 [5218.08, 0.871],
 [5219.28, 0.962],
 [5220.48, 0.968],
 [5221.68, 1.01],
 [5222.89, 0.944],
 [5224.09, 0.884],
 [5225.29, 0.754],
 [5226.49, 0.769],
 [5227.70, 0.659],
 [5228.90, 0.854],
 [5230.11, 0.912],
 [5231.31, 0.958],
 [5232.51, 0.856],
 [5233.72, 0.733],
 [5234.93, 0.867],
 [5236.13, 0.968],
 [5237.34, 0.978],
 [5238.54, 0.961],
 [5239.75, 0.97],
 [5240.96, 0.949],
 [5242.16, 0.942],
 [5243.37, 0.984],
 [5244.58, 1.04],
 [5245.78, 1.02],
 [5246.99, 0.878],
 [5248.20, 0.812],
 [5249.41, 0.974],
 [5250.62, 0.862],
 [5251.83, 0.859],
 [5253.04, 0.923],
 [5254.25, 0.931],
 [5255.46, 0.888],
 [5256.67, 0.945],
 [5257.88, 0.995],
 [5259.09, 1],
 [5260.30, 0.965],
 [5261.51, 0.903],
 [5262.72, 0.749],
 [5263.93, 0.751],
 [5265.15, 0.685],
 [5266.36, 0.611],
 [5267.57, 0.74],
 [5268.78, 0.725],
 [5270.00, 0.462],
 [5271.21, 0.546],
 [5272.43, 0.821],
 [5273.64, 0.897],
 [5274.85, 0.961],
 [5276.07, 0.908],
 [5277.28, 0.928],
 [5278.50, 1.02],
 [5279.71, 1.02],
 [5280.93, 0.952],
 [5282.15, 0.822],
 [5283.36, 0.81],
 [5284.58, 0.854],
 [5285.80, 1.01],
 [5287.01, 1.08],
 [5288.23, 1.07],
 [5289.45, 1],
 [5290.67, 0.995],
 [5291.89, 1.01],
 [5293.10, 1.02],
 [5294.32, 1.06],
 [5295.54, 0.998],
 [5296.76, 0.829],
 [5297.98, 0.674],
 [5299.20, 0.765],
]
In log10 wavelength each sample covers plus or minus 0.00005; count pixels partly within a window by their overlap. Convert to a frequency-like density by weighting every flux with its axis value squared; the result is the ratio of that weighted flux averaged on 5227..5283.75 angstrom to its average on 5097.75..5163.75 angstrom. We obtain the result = 1.43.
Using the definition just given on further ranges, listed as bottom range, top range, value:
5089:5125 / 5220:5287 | 1.43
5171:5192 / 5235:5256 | 1.79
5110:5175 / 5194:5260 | 1.38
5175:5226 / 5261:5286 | 1.24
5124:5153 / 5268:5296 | 1.54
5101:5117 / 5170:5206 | 0.99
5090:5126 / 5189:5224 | 1.17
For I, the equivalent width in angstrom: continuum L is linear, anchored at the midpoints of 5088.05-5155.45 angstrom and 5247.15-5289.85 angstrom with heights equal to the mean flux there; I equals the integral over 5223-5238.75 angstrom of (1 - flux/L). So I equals -0.9 angstrom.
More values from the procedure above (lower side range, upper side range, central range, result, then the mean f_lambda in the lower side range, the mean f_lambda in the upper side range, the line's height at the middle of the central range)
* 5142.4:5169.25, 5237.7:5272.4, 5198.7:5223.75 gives 1.1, 0.631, 0.86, 0.759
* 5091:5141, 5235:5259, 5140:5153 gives 1.4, 0.64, 0.941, 0.71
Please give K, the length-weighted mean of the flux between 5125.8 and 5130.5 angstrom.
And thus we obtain 0.58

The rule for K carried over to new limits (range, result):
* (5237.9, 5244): 0.962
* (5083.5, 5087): 0.666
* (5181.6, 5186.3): 0.417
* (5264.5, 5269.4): 0.69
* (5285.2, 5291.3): 1.03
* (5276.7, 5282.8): 0.947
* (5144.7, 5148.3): 0.614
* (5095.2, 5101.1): 0.663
